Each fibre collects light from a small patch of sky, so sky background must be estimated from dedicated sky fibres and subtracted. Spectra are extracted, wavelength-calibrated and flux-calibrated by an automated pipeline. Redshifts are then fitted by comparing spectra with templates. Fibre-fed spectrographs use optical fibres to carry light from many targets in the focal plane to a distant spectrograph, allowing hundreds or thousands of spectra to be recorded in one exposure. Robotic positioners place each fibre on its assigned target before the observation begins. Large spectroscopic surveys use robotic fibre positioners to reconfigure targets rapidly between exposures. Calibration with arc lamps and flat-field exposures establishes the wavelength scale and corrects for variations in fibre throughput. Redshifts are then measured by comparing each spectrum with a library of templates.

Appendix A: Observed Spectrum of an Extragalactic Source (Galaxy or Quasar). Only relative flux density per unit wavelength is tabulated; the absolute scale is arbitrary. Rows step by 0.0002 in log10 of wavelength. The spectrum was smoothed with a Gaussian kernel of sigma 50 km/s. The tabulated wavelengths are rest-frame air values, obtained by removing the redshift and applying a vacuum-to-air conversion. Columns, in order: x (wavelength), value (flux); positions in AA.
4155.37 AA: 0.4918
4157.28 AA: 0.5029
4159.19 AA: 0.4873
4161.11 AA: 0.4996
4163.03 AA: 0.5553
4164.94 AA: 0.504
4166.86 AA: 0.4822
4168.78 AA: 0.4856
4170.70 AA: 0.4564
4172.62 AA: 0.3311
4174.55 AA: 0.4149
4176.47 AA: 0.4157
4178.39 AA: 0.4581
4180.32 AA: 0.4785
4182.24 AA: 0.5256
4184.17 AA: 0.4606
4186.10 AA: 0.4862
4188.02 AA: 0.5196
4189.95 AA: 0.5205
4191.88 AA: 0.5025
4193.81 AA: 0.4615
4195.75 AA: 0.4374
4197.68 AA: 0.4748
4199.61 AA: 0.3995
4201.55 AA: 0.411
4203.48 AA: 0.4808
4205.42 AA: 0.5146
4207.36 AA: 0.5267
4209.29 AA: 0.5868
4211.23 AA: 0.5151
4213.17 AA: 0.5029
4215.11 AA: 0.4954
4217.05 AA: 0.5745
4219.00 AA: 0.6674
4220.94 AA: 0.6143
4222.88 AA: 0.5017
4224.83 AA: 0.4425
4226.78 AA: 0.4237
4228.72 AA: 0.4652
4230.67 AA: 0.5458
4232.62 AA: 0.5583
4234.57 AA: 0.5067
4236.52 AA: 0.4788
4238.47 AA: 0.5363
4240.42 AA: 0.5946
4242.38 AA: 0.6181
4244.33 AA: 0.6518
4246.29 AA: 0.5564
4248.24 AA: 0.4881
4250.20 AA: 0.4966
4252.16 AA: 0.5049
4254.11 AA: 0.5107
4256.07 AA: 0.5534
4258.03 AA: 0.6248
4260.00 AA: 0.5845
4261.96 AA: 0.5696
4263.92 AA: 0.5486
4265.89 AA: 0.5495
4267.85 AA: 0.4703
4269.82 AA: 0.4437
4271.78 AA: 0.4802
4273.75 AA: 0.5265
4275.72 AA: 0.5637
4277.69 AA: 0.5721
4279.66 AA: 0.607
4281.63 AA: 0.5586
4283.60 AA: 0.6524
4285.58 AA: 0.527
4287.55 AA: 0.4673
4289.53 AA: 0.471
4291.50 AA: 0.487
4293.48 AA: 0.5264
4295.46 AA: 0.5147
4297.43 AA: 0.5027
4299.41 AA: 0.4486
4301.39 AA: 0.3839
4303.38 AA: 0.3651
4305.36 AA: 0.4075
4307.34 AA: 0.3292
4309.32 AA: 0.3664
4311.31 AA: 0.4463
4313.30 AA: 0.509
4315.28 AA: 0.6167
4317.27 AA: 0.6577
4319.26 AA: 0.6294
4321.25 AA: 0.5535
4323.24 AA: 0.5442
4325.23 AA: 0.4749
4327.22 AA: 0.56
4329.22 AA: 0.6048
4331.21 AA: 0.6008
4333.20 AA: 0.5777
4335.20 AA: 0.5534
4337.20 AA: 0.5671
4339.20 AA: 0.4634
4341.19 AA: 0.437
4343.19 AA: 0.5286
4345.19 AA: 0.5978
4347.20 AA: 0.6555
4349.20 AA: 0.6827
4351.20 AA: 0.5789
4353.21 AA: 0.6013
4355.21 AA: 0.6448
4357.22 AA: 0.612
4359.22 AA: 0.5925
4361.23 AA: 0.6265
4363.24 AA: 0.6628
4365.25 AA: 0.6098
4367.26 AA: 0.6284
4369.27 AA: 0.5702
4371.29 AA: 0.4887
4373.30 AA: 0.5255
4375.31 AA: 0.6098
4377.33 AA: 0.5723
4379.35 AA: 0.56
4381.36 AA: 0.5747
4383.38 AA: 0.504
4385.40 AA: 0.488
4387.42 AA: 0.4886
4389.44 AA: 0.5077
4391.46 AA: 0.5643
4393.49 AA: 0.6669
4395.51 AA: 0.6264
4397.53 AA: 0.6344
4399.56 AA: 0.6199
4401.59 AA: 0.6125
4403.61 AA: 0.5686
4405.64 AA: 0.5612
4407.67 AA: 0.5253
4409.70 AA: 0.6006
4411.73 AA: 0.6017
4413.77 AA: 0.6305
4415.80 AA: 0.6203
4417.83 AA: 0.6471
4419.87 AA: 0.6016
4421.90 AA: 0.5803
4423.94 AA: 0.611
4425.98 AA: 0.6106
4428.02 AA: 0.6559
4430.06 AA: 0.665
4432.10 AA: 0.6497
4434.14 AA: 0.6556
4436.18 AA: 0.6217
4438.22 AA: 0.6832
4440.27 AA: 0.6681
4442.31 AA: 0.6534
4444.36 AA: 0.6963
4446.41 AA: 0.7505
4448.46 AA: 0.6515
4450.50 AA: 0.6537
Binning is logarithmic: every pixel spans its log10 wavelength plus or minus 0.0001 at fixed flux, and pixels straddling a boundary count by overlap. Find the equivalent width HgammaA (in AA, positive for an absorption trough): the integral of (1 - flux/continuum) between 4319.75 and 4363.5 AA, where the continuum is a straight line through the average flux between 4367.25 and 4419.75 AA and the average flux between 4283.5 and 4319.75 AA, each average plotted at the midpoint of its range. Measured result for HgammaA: -4.4 AA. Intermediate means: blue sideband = 0.484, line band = 0.577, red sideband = 0.576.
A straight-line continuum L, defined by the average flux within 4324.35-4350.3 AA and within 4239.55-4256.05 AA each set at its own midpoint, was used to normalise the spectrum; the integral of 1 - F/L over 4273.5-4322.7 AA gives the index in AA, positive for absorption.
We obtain 4.4 AA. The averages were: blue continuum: 0.552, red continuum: 0.562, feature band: 0.508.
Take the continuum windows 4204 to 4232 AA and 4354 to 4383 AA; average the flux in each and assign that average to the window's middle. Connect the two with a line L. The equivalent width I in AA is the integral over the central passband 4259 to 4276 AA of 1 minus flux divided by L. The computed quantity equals 0.7 AA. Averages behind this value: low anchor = 0.526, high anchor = 0.59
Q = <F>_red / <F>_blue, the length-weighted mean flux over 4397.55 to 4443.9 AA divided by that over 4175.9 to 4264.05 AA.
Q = 1.2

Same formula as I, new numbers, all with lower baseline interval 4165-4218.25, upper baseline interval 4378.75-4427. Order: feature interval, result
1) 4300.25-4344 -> 2.95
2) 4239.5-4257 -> -1.56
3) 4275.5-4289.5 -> -0.89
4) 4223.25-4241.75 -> -0.29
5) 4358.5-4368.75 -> -1.05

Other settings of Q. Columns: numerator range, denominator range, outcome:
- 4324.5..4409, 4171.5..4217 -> 1.21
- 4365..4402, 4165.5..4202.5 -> 1.24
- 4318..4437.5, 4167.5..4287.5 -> 1.14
